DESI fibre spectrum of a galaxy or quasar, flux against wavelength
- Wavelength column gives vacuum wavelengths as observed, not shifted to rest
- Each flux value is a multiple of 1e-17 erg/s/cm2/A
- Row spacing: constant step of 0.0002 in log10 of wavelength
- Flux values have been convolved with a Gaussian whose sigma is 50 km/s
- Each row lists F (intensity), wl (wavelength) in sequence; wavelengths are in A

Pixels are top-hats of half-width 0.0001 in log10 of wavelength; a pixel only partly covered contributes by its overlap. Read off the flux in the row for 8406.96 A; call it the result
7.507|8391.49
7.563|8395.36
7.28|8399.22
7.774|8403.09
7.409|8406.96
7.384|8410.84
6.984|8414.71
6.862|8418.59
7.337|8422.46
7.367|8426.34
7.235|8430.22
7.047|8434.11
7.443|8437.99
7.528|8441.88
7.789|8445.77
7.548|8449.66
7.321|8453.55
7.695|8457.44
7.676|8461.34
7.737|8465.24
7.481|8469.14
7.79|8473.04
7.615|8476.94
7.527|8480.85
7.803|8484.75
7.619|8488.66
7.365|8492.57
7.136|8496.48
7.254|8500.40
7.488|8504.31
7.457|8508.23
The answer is 7.409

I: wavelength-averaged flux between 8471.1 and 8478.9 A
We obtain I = 7.7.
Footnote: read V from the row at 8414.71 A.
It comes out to 6.984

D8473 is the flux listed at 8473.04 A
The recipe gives 7.79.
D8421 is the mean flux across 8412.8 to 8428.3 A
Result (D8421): 7.14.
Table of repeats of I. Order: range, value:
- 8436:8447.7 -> 7.58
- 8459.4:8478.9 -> 7.66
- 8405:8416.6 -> 7.26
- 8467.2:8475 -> 7.64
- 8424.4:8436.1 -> 7.22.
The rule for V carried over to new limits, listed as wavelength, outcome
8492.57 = 7.365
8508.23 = 7.457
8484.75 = 7.803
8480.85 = 7.527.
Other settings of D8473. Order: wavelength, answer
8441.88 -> 7.528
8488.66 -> 7.619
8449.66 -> 7.548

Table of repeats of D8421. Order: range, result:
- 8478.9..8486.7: 7.67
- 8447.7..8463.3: 7.56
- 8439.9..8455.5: 7.55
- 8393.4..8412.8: 7.48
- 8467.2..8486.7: 7.65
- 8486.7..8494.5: 7.49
